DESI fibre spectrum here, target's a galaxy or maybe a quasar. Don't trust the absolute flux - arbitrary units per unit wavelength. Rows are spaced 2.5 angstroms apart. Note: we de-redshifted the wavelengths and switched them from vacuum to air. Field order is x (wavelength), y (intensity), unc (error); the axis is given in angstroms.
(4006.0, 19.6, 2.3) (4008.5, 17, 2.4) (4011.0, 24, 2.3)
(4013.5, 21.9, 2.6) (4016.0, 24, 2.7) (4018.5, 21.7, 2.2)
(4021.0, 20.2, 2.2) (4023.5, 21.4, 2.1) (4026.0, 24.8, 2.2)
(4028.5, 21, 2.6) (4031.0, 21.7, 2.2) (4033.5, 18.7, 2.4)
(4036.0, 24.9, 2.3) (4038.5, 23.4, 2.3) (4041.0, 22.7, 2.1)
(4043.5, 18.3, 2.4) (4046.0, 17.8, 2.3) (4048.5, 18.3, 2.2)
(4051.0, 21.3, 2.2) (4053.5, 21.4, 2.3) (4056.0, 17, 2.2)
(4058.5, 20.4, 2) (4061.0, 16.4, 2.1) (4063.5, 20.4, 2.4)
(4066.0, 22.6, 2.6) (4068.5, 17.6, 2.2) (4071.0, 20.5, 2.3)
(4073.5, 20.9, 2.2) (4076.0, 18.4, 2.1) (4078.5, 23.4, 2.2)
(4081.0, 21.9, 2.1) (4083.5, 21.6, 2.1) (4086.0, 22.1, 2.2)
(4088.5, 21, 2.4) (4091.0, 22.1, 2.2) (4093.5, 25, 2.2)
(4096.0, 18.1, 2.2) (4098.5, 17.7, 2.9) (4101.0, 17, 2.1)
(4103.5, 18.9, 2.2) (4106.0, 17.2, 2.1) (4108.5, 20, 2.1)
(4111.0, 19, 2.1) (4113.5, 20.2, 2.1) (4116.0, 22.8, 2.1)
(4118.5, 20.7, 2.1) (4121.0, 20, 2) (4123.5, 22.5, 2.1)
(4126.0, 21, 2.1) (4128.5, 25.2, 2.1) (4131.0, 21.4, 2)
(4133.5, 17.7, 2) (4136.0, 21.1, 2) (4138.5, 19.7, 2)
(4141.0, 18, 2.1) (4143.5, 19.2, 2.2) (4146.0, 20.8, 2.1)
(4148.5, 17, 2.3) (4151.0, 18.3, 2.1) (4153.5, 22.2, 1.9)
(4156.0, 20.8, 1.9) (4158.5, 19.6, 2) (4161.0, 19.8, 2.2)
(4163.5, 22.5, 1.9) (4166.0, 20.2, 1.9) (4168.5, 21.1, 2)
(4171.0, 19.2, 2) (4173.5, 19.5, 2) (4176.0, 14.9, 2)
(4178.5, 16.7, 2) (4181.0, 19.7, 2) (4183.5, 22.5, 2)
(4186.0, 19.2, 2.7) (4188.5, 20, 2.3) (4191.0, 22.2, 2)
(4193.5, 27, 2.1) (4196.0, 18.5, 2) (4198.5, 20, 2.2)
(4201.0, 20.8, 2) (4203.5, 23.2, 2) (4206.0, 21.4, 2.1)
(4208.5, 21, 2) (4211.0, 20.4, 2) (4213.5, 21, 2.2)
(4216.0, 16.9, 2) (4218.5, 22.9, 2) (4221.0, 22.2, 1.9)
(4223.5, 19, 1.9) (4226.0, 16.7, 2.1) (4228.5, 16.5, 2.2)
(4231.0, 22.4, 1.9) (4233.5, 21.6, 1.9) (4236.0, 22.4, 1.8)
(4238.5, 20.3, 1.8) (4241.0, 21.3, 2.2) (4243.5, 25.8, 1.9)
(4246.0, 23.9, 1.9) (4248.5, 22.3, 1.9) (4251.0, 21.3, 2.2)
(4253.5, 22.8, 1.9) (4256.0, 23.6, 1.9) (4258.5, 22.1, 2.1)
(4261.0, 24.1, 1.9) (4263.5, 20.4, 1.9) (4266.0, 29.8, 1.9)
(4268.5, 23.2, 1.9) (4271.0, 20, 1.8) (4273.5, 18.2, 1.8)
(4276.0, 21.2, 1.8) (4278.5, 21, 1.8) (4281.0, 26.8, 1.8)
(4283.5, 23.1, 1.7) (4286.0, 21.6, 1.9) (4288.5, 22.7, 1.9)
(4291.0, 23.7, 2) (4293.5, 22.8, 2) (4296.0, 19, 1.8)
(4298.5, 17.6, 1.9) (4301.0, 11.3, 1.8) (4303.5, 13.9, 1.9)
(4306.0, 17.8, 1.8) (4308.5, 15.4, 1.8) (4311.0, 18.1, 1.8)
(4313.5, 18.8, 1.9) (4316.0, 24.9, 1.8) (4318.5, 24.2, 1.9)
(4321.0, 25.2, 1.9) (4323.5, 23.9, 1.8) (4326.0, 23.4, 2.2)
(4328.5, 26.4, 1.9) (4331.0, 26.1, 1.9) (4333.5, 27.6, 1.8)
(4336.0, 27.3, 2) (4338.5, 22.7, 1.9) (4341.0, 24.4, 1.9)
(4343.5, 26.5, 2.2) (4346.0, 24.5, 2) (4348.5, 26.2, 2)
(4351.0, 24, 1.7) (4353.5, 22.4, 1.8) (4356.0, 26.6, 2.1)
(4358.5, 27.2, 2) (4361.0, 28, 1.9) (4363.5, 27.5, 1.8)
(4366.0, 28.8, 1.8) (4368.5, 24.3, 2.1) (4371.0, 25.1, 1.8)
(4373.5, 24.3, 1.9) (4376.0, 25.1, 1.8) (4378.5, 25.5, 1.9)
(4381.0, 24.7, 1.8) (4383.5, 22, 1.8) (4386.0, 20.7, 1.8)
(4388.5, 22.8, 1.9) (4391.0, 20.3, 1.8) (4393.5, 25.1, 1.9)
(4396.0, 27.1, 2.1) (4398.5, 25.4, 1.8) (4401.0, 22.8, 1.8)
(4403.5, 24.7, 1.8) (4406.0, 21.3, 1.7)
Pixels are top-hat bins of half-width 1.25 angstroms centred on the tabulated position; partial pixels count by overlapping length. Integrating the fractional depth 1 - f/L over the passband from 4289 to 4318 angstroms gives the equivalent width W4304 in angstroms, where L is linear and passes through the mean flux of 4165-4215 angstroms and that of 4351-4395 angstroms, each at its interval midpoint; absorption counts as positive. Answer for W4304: 5.5 angstroms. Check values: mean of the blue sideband 20.4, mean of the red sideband 24.7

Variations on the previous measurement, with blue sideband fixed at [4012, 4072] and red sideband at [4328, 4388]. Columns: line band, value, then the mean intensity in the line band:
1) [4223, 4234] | 2.0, 19.1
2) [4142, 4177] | 4.3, 19.7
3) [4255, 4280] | 1.7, 22.4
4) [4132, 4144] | 1.6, 19.2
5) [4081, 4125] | 2.5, 20.4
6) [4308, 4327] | 2.1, 22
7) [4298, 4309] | 4.3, 15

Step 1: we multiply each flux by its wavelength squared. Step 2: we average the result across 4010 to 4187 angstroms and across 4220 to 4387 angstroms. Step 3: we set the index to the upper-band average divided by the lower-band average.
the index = 1.23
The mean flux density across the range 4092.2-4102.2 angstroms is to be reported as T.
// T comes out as 19.5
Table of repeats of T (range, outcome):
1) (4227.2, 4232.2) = 19.4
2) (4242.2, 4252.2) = 23.3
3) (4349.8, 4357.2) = 24.3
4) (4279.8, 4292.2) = 23.6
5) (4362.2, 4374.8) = 26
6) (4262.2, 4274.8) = 22.3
